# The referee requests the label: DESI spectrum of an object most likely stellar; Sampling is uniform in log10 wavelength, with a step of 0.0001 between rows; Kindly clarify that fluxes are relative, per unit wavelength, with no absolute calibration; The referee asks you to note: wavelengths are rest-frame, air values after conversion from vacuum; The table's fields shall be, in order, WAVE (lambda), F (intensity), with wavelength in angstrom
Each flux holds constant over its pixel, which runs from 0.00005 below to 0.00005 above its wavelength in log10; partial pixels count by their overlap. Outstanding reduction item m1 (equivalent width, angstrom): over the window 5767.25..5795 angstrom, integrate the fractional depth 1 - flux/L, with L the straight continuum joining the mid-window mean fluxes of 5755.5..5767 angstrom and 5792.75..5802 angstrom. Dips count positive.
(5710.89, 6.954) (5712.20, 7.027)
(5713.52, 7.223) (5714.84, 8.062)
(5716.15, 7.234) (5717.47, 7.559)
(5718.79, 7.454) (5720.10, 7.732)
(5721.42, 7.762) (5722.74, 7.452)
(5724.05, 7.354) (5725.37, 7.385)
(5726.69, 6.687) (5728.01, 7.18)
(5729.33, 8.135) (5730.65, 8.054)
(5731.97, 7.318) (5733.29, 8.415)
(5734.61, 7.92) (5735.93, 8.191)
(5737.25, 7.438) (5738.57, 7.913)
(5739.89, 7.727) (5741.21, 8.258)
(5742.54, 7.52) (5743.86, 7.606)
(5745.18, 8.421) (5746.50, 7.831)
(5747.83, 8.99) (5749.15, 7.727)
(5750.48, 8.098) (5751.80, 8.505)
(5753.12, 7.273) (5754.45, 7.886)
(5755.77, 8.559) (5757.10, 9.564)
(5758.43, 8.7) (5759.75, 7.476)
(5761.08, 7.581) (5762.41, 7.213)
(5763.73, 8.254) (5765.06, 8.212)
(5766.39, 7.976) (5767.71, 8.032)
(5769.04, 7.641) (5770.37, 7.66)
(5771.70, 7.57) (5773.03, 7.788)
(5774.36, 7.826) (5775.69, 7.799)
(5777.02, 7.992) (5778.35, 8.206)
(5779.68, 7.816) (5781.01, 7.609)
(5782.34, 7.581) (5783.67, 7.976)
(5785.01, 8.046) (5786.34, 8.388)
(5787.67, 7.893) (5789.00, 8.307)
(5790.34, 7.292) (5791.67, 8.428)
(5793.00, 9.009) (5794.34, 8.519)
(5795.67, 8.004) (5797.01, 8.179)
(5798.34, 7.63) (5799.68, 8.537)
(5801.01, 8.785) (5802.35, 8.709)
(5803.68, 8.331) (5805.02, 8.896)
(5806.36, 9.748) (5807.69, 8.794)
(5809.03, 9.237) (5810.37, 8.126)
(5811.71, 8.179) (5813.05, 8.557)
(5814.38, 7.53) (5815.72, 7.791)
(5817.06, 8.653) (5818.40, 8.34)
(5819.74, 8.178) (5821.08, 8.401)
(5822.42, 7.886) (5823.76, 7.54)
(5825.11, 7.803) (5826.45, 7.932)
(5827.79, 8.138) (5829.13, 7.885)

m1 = 1.00 angstrom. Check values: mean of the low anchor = 8.15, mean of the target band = 7.97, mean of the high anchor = 8.36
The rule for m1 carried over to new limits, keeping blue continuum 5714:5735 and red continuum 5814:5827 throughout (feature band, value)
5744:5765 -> -1.1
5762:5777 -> -0.1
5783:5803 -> -0.9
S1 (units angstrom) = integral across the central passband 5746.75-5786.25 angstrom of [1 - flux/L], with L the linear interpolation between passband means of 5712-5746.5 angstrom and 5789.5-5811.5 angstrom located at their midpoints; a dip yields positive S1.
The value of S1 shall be 0.5 angstrom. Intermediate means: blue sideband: 7.67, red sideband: 8.5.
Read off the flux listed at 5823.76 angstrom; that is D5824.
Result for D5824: 7.54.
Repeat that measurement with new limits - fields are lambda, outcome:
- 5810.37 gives 8.126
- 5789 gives 8.307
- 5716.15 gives 7.234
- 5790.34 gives 7.292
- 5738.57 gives 7.913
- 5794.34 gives 8.519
